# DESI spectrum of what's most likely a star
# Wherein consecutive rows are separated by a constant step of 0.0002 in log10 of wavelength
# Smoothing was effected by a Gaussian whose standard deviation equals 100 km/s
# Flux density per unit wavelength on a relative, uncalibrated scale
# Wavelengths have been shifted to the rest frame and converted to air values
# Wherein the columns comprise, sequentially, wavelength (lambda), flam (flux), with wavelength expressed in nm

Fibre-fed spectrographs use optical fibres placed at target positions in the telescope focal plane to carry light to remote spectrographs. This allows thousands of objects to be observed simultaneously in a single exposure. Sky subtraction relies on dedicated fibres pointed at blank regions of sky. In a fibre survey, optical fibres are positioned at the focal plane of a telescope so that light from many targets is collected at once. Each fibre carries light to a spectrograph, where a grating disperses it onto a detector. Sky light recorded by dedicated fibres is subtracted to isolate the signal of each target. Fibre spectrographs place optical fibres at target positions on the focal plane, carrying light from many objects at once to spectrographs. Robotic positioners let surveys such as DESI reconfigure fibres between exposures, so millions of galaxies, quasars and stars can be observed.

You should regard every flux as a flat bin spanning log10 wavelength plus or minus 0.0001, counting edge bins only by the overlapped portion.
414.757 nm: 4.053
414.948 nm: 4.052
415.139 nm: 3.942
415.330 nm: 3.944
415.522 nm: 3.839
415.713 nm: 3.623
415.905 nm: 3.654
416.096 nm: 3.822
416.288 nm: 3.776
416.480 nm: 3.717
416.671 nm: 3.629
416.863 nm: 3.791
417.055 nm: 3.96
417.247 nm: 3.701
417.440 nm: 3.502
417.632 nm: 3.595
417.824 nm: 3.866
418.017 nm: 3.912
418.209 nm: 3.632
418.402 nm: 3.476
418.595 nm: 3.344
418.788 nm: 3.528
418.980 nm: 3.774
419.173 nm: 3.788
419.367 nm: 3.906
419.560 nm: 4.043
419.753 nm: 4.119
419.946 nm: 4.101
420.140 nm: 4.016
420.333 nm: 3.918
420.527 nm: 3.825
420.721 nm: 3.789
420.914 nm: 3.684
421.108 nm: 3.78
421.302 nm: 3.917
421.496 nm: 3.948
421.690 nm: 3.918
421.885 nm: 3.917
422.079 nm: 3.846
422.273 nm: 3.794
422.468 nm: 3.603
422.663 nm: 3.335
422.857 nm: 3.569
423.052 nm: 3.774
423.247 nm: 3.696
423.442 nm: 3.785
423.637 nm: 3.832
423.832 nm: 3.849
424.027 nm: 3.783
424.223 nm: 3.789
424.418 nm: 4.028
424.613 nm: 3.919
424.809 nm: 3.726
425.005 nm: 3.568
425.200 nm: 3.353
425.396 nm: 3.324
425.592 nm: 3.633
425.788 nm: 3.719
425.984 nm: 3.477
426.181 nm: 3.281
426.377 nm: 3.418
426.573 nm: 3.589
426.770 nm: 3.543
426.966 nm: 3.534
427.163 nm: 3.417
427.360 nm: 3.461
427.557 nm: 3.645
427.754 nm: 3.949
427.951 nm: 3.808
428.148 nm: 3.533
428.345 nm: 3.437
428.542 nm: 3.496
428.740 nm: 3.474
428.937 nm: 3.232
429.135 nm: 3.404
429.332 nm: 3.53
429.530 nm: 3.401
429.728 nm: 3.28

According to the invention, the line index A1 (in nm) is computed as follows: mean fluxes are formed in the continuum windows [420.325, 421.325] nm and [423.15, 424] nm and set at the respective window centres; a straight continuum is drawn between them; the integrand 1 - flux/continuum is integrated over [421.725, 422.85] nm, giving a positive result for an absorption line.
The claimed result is 0.03 nm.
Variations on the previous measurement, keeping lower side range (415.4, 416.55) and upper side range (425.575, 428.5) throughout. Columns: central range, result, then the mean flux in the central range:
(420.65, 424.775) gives -0.178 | 3.79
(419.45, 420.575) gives -0.103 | 4.01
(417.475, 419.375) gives 0.018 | 3.67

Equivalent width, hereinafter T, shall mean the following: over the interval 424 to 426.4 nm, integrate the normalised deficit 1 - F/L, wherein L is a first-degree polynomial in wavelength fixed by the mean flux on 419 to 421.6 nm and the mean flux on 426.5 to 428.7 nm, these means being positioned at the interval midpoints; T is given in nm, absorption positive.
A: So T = 0.05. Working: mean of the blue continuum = 3.91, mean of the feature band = 3.62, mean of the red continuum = 3.58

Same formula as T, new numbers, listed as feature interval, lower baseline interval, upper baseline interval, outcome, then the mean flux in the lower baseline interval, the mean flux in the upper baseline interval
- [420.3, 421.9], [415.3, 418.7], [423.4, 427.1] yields -0.08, 3.7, 3.64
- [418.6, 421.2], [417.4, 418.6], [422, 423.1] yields -0.15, 3.64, 3.64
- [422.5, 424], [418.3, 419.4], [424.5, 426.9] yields -0.05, 3.62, 3.55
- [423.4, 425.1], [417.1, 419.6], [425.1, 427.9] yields -0.11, 3.69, 3.53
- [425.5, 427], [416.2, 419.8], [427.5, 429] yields 0.04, 3.73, 3.58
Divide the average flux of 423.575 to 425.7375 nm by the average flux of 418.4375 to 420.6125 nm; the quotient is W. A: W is 0.97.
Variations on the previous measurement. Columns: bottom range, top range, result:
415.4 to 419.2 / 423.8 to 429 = 0.97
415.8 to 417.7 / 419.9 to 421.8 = 1.04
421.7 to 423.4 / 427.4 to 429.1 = 0.96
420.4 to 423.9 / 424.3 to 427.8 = 0.95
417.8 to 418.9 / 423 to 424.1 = 1.05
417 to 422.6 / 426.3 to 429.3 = 0.93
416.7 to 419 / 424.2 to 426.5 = 0.98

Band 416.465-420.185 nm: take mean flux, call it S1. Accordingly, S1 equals 3.77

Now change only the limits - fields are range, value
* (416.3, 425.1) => 3.78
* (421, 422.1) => 3.89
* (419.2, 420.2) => 4.02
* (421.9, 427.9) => 3.65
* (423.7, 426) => 3.69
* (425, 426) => 3.51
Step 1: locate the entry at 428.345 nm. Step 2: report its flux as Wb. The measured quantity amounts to 3.437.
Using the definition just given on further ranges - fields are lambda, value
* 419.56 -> 4.043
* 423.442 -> 3.785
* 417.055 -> 3.96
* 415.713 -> 3.623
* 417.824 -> 3.866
